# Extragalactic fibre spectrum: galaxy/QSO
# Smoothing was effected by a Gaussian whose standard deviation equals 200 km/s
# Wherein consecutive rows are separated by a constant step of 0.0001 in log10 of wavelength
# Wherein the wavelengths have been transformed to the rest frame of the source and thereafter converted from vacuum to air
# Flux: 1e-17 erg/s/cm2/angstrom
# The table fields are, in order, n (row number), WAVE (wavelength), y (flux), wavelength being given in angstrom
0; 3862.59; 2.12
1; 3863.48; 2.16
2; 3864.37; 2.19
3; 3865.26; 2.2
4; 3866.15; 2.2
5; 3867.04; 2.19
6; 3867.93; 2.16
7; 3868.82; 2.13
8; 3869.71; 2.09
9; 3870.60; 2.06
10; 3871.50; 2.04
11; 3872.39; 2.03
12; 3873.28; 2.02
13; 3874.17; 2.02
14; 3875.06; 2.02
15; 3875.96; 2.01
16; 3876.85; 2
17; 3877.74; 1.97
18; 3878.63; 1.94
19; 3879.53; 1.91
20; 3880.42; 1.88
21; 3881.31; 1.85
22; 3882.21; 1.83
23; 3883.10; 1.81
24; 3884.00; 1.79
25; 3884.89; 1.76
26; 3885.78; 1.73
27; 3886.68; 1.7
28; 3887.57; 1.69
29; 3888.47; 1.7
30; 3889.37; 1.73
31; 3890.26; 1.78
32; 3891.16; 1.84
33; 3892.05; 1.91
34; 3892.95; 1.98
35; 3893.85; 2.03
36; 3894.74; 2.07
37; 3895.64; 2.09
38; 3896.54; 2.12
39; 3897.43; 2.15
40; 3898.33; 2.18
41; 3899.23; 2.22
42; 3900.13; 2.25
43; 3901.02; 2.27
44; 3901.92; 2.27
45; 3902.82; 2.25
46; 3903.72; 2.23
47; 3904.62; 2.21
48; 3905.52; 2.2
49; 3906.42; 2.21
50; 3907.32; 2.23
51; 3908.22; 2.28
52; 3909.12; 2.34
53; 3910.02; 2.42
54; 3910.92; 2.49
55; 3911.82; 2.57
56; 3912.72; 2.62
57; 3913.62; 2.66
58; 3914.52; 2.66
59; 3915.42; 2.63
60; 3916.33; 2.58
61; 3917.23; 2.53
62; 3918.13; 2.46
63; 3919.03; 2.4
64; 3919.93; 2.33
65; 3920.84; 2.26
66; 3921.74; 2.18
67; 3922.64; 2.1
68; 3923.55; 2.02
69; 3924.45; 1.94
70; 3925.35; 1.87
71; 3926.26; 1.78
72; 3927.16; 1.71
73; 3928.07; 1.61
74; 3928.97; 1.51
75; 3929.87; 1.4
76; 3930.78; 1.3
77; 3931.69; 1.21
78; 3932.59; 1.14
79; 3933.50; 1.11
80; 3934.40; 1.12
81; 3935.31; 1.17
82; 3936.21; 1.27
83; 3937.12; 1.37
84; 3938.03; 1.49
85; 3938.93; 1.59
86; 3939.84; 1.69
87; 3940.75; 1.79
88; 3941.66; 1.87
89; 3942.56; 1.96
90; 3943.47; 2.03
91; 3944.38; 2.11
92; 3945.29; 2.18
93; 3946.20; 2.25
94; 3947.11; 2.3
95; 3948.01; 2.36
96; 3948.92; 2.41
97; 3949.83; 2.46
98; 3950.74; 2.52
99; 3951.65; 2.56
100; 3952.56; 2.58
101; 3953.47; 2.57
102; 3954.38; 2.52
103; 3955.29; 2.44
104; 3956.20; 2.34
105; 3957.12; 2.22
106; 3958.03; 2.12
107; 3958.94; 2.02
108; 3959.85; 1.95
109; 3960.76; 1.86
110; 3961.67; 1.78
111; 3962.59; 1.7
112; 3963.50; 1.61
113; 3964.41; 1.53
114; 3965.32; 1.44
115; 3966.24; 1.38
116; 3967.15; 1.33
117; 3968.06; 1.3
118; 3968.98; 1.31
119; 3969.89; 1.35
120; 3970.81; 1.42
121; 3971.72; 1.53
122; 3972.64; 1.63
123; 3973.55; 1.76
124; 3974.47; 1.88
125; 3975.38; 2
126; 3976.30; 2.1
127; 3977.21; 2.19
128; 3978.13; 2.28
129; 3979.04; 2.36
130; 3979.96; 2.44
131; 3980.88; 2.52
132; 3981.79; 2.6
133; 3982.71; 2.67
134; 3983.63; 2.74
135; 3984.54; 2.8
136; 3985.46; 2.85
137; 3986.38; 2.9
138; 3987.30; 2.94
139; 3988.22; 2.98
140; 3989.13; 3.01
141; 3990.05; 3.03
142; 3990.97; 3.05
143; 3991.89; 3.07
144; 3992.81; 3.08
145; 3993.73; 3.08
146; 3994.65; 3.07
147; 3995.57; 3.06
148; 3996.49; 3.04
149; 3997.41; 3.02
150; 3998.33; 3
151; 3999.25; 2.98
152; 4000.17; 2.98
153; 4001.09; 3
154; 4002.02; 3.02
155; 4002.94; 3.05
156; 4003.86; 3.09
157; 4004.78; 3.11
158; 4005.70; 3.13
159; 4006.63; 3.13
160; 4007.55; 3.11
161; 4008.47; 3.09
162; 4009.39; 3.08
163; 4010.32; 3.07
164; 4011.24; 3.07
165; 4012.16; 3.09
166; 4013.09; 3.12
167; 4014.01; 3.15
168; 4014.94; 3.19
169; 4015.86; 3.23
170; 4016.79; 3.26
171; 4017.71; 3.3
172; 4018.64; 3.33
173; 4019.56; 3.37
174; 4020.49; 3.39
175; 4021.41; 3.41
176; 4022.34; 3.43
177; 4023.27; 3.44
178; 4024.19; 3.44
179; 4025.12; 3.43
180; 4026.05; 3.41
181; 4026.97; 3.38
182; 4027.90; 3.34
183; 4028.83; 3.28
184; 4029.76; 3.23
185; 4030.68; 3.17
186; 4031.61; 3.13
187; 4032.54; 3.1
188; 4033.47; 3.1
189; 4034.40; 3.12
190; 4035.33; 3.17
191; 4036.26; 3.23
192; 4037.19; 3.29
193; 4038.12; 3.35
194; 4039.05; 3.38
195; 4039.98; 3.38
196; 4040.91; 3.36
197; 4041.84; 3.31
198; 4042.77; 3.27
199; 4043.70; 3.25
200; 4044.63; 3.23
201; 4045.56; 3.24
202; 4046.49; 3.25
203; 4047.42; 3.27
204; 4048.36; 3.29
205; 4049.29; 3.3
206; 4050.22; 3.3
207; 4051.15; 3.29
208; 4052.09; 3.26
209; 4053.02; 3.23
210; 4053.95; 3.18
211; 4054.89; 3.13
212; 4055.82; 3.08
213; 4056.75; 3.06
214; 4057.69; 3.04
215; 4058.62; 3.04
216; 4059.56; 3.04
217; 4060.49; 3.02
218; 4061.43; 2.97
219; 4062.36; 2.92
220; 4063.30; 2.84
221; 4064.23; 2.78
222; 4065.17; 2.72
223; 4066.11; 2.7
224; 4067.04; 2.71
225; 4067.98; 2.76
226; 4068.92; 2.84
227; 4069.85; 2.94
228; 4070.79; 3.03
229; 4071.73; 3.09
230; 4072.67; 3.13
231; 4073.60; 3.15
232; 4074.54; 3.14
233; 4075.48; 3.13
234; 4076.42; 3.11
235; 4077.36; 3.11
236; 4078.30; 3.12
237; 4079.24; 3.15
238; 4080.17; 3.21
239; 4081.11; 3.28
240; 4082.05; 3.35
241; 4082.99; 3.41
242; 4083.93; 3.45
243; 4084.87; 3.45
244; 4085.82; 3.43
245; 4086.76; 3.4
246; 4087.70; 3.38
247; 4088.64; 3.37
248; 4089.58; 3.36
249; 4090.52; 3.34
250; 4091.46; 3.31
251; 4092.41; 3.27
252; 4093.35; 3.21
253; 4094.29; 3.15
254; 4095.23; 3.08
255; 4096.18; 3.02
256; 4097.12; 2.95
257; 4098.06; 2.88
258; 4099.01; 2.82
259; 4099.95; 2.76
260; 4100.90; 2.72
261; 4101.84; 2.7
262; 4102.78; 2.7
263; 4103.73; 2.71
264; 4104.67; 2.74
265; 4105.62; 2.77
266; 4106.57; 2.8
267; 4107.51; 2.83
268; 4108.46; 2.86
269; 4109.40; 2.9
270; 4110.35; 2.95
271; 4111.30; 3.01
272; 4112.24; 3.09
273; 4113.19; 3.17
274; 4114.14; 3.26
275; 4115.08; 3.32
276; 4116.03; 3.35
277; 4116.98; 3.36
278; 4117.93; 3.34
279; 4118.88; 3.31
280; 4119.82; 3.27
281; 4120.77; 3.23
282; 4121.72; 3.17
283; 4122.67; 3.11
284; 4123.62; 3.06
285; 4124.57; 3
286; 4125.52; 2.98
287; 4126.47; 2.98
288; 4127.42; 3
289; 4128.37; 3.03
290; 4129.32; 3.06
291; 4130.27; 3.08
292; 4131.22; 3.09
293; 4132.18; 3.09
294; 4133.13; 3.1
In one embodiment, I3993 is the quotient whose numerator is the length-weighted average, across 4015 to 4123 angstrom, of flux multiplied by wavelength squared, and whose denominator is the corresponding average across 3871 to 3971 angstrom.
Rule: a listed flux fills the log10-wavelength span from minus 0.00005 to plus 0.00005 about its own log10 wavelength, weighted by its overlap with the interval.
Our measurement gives 1.72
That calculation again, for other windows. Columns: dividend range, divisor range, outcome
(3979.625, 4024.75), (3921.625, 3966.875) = 1.69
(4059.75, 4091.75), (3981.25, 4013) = 1.08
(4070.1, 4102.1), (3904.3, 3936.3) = 1.70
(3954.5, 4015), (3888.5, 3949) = 1.29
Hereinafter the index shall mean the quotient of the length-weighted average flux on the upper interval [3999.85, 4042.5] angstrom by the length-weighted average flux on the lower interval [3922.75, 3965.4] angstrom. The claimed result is 1.72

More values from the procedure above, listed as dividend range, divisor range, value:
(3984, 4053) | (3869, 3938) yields 1.60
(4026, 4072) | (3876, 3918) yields 1.48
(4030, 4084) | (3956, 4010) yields 1.28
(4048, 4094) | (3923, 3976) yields 1.74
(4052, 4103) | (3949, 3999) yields 1.33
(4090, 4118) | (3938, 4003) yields 1.30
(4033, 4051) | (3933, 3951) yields 1.77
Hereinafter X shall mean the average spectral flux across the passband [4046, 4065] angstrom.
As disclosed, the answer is 3.11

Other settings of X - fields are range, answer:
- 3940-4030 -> 2.6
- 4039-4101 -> 3.14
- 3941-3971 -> 2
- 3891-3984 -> 2.03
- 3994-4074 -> 3.15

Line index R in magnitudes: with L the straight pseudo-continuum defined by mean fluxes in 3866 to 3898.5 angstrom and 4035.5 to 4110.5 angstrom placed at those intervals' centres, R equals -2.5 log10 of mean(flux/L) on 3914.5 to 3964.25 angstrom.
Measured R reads 0.16 mag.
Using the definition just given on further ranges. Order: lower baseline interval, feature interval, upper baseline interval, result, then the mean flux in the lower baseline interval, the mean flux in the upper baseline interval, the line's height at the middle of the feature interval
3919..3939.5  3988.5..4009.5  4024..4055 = -0.149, 1.63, 3.27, 2.67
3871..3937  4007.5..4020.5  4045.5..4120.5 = -0.192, 1.99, 3.09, 2.67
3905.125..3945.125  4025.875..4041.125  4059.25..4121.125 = -0.208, 1.96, 3.07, 2.69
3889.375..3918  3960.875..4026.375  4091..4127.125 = -0.029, 2.26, 3.03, 2.6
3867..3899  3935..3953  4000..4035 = 0.252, 1.95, 3.21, 2.52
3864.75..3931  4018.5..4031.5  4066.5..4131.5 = -0.229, 2.08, 3.09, 2.72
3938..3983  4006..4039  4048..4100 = -0.234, 2.01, 3.12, 2.61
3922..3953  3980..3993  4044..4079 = -0.228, 1.82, 3.07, 2.31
